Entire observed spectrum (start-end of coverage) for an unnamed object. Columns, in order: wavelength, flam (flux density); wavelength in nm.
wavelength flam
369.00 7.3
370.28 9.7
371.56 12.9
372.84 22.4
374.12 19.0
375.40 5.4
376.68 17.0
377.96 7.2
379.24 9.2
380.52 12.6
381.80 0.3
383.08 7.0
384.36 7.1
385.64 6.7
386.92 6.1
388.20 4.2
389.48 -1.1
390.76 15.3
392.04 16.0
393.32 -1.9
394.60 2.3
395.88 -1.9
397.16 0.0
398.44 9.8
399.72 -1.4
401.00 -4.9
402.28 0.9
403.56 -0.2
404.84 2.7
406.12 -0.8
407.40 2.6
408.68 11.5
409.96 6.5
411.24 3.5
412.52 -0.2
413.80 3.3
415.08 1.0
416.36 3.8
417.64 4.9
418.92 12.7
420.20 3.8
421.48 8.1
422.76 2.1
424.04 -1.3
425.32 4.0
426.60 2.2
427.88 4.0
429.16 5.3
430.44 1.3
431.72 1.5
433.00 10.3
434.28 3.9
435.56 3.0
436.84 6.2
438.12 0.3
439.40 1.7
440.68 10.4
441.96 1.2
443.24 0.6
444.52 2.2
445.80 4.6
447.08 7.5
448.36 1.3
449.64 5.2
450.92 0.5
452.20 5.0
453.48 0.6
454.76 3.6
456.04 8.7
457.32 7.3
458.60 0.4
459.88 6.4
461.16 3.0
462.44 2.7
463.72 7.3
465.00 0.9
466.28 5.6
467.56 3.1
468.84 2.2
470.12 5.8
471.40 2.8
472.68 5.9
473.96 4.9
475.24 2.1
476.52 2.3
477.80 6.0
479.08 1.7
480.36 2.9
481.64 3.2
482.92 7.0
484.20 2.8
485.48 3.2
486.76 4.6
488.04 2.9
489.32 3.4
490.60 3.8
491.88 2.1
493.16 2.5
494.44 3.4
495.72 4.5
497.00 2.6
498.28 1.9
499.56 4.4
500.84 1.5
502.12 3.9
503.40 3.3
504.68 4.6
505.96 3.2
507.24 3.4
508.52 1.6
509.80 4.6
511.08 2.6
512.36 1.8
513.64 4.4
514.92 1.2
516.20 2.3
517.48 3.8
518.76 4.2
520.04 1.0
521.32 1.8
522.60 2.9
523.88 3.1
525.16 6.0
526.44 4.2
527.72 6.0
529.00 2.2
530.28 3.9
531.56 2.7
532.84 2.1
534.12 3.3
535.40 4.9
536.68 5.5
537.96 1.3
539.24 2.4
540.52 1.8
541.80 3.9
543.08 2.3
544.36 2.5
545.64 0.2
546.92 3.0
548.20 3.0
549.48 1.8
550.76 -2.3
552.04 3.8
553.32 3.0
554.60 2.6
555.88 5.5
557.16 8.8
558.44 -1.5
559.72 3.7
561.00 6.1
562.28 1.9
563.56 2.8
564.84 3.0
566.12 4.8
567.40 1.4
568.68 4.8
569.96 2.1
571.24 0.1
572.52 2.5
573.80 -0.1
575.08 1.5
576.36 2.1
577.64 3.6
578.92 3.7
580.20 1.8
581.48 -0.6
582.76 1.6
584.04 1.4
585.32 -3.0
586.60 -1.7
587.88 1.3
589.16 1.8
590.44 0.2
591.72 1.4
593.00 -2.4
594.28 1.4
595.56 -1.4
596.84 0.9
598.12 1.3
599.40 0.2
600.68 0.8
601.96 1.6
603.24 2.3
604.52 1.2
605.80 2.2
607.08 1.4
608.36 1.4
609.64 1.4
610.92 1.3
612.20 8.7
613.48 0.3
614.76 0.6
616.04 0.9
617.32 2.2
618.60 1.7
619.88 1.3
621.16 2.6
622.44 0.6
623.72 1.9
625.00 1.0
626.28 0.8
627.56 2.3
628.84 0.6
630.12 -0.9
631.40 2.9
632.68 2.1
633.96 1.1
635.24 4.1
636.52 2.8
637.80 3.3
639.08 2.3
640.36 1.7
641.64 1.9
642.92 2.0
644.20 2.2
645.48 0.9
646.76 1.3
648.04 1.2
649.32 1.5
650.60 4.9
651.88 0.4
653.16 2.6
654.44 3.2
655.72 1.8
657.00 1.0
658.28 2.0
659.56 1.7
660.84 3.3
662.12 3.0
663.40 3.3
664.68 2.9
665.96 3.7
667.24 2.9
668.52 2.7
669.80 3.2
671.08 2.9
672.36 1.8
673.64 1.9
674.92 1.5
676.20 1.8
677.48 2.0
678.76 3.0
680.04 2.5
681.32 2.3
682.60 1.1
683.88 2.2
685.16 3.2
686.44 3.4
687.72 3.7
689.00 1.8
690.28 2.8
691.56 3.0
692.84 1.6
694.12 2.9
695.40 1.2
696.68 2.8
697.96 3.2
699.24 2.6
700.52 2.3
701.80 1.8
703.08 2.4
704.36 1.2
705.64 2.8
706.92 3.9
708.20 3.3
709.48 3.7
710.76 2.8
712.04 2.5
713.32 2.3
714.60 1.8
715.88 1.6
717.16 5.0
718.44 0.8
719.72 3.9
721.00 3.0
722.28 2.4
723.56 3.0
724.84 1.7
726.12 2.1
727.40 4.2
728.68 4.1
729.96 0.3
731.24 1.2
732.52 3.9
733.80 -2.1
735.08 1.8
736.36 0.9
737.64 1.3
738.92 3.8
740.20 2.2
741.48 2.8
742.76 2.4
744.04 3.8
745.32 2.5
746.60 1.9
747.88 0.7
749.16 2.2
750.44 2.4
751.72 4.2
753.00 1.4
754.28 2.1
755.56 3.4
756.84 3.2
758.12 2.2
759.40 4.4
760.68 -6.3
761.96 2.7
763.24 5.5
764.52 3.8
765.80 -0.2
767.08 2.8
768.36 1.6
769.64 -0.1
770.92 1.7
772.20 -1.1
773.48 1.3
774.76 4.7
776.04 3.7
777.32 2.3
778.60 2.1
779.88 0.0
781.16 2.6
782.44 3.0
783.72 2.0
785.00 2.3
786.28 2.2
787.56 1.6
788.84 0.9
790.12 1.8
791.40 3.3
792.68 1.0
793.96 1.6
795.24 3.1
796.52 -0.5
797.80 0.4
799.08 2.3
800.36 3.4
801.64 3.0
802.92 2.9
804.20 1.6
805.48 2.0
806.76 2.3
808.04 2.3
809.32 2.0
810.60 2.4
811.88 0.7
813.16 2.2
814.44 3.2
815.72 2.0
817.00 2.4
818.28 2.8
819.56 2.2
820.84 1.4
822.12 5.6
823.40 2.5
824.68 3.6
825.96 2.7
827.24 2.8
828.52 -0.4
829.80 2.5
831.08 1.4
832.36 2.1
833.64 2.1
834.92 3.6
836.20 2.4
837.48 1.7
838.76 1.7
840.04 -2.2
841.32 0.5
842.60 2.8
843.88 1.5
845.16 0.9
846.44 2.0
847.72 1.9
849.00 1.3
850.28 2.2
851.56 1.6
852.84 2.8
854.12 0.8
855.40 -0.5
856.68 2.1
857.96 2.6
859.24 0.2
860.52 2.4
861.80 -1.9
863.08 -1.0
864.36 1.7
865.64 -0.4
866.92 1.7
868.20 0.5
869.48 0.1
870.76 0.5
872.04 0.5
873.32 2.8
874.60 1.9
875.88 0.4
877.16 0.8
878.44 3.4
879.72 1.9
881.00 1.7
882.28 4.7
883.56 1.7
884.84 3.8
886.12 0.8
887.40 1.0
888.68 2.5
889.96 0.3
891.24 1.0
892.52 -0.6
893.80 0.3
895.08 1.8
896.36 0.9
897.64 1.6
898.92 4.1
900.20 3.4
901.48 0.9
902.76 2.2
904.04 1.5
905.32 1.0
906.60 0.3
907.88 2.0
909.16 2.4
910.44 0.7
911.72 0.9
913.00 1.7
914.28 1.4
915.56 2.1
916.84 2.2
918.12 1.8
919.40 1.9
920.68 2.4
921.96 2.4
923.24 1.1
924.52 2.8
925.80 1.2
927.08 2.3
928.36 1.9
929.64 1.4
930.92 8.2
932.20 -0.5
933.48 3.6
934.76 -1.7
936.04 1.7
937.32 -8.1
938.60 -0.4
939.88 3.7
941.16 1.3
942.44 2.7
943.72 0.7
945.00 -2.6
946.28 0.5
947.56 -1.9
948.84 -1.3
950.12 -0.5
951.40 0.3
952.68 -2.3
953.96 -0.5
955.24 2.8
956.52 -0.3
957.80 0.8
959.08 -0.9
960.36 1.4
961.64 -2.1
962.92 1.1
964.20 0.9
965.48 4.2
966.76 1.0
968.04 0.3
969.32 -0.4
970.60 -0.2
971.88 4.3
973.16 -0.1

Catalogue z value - 0.642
